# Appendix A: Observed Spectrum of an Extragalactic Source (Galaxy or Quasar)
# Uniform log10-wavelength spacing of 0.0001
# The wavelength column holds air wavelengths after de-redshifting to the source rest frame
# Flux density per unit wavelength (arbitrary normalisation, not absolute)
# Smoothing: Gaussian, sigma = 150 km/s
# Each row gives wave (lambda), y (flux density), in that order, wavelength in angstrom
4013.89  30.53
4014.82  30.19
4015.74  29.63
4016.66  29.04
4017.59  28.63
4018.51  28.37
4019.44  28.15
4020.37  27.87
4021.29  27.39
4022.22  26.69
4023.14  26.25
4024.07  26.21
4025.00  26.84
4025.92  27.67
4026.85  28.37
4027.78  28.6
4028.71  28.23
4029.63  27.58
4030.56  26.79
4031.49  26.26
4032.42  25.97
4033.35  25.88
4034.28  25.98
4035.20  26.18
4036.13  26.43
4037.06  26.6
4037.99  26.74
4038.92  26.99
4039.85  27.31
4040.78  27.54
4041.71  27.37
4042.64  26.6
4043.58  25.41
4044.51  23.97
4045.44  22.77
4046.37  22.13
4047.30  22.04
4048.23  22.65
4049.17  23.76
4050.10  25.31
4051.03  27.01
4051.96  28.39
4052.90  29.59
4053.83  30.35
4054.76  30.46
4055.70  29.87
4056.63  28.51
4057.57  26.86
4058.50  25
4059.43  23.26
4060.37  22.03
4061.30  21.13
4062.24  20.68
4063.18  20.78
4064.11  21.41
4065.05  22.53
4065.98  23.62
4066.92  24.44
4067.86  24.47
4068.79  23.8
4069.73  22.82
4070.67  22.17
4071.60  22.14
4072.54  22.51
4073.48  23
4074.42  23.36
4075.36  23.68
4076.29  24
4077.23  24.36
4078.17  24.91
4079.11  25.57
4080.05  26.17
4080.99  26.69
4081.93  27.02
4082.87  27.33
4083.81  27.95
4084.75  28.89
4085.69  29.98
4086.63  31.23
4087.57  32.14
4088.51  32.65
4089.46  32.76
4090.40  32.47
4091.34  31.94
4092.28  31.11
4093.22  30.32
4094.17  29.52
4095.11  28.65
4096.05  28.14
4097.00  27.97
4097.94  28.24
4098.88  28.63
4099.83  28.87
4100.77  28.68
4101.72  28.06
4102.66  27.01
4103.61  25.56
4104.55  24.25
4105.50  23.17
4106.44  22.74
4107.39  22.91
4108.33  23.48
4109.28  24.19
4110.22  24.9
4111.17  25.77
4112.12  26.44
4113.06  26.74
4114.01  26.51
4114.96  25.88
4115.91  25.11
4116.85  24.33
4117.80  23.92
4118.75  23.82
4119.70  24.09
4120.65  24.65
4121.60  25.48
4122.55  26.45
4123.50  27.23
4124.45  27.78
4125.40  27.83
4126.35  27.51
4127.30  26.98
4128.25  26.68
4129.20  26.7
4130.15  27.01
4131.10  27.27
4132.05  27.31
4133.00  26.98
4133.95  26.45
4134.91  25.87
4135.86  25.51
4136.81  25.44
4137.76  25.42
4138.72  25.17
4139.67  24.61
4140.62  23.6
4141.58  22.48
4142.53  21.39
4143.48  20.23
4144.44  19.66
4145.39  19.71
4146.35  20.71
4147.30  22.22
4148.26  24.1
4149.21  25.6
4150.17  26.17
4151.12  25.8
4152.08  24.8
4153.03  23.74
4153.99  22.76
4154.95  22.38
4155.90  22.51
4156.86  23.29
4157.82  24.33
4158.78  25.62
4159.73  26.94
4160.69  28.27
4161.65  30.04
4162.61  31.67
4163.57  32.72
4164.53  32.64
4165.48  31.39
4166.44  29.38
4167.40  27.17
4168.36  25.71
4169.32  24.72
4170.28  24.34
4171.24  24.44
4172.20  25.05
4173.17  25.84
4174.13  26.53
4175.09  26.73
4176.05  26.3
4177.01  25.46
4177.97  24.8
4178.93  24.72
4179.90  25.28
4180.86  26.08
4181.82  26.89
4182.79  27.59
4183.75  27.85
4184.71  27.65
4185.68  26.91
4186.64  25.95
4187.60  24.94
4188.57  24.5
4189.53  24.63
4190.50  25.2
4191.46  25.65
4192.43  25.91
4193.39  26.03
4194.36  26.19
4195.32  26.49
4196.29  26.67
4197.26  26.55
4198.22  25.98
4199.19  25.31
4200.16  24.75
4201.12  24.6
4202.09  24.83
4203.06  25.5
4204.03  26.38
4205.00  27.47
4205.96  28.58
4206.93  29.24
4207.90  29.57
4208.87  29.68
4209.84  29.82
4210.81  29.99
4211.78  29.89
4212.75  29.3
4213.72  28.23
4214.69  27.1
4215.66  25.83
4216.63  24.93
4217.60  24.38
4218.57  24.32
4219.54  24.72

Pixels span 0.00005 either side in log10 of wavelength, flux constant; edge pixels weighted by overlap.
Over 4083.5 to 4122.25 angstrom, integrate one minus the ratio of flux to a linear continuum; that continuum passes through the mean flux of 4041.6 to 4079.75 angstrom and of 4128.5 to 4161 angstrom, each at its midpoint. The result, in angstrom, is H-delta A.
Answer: -4.49 angstrom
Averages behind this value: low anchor 24.5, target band 27.3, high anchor 24.4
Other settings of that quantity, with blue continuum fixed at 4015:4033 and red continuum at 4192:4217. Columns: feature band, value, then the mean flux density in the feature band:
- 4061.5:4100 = 1.3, 26.5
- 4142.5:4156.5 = 2.3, 22.8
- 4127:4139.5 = 0.5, 26.3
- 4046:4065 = 1.7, 25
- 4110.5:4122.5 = 0.9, 25.2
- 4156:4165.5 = -0.4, 28.3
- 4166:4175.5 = 0.4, 26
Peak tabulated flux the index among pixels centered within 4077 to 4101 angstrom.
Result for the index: 32.76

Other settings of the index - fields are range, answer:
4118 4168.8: 32.72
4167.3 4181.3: 27.17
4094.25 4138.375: 28.87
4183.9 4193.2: 27.65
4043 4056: 30.46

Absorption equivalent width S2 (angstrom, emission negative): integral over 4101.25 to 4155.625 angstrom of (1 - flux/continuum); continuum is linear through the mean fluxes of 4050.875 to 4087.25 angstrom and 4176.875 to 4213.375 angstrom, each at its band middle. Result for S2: 2.3 angstrom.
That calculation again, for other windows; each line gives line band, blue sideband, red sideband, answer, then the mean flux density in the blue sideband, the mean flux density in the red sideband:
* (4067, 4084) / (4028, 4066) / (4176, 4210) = 0.8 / 25.6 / 26.4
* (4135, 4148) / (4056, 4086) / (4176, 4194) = 1.3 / 24.4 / 25.9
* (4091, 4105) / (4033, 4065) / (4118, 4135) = -1.3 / 25.5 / 26.4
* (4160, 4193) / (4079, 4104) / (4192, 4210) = 0.5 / 29.1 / 26.8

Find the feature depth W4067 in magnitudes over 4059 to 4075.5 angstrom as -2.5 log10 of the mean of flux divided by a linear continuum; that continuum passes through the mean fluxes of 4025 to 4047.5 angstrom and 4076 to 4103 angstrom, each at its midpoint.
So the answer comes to 0.22 mag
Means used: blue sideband 26.3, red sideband 28.7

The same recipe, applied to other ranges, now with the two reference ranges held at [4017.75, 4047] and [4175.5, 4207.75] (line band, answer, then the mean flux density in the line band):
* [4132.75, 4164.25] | 0.06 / 24.8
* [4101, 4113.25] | 0.06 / 25.1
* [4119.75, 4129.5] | -0.01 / 26.6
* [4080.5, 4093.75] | -0.14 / 30.2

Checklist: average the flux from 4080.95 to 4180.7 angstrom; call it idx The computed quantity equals 26.3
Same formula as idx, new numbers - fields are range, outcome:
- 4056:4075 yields 23.3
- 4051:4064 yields 25.8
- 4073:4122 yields 26.8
